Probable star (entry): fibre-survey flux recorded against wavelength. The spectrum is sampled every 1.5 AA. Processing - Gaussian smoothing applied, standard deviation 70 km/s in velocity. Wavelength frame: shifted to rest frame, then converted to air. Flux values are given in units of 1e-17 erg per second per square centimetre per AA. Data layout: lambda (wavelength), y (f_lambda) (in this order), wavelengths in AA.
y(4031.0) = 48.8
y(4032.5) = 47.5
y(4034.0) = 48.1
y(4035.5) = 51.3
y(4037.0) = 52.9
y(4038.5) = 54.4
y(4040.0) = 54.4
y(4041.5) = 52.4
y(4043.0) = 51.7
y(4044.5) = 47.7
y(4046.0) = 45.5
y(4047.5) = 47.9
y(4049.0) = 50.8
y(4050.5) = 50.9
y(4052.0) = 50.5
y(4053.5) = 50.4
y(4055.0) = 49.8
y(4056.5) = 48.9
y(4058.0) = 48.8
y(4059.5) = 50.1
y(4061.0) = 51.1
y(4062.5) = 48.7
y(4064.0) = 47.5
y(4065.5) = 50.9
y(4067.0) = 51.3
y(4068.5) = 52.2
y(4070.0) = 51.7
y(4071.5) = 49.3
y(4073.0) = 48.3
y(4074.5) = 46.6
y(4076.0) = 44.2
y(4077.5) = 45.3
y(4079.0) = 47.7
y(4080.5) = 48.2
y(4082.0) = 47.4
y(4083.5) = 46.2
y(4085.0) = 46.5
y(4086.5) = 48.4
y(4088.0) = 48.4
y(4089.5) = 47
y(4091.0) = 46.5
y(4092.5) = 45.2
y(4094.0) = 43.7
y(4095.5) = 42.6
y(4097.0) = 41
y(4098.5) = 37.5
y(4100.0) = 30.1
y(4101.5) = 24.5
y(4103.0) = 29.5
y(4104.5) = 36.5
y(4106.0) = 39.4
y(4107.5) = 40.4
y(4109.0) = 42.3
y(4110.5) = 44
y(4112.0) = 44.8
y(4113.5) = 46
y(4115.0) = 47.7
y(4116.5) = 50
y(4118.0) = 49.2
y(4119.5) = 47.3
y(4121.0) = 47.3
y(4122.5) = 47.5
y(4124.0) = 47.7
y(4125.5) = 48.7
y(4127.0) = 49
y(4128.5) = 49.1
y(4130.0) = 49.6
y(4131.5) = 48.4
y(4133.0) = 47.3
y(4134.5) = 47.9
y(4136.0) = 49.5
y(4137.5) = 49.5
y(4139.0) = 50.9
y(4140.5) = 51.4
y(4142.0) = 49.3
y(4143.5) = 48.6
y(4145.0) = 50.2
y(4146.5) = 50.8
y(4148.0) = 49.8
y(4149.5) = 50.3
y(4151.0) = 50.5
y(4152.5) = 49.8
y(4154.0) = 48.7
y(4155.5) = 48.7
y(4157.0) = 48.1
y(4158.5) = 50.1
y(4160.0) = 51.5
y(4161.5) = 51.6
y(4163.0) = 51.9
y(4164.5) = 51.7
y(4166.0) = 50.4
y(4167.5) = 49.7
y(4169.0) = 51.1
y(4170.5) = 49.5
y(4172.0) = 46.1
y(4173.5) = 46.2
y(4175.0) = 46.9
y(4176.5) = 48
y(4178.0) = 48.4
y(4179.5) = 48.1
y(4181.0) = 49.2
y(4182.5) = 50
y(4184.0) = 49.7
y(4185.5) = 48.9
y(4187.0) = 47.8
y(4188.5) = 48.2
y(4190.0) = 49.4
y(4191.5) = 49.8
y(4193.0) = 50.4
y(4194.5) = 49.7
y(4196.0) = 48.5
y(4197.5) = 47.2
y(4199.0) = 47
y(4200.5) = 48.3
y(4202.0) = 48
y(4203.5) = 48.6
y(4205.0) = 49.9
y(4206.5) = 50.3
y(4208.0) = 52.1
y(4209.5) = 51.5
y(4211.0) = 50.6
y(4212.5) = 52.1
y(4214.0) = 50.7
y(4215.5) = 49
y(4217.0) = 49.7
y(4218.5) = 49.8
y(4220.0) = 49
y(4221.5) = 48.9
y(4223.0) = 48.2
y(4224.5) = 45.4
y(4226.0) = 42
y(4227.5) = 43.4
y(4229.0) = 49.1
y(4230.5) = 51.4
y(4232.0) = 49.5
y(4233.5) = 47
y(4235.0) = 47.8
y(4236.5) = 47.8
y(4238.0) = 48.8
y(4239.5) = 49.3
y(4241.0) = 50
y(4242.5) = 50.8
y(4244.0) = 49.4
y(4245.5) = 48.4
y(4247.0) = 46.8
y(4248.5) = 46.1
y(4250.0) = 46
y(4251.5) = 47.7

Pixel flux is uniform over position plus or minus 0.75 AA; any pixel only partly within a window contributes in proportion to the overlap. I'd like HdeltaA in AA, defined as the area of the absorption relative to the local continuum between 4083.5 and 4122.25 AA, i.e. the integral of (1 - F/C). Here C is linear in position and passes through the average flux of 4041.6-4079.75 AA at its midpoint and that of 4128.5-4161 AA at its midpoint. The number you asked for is 5.2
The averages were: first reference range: 49.2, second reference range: 49.6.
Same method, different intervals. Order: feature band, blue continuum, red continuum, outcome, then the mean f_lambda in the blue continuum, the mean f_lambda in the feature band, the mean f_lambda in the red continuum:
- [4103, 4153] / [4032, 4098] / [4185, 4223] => 1.7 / 48.6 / 47.3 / 49.4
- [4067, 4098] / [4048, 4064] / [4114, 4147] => 1.7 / 49.9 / 46.9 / 48.9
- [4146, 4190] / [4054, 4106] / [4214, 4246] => -2.1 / 45.3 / 49.4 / 48.4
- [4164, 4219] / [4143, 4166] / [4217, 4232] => -0.4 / 50.2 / 49.2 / 47.7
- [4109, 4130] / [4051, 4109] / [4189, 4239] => -0.5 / 45.3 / 47.4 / 48.8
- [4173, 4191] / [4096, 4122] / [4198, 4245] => -0.9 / 41.1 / 48.5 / 48.9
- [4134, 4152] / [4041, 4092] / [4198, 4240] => -0.4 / 48.8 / 49.9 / 48.7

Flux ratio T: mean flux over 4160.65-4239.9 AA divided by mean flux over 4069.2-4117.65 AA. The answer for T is 1.1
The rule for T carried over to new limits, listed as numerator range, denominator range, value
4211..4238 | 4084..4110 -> 1.19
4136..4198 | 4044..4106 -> 1.08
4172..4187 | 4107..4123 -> 1.05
